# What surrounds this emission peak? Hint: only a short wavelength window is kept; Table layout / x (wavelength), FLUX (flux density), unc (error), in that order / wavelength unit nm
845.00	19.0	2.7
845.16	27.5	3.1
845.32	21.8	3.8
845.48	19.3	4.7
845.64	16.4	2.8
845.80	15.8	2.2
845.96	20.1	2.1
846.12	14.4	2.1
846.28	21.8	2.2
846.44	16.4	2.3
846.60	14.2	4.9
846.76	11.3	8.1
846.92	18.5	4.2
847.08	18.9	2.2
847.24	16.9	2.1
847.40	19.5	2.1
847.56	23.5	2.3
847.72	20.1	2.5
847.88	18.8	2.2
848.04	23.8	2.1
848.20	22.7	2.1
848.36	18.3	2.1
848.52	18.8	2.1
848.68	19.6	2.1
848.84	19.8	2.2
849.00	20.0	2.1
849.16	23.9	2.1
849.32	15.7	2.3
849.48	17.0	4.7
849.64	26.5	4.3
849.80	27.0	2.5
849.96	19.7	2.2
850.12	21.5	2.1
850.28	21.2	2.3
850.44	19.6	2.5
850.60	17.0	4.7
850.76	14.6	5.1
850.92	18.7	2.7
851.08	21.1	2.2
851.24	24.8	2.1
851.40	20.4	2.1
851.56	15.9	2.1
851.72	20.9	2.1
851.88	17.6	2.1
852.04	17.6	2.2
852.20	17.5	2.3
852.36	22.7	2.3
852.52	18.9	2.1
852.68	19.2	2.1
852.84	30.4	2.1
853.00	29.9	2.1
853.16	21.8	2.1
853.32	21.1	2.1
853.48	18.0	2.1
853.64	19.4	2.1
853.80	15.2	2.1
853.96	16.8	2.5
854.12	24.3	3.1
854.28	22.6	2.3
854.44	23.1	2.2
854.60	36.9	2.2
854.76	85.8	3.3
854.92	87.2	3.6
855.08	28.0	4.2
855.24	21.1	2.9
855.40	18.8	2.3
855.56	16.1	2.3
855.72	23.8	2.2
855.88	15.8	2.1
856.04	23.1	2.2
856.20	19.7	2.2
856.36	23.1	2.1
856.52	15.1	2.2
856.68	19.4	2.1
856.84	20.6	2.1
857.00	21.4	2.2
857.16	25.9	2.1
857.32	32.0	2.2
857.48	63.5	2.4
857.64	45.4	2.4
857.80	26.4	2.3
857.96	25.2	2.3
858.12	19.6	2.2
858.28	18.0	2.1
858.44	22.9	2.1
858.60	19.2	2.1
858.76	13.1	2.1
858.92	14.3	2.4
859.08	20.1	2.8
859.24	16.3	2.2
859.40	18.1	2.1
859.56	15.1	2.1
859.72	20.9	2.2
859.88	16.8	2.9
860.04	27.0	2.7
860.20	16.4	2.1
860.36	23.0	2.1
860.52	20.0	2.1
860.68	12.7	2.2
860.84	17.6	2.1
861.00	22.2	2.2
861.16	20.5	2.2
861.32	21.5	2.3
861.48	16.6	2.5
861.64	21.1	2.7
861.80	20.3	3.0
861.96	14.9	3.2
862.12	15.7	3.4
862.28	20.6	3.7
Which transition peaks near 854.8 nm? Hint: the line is Halpha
